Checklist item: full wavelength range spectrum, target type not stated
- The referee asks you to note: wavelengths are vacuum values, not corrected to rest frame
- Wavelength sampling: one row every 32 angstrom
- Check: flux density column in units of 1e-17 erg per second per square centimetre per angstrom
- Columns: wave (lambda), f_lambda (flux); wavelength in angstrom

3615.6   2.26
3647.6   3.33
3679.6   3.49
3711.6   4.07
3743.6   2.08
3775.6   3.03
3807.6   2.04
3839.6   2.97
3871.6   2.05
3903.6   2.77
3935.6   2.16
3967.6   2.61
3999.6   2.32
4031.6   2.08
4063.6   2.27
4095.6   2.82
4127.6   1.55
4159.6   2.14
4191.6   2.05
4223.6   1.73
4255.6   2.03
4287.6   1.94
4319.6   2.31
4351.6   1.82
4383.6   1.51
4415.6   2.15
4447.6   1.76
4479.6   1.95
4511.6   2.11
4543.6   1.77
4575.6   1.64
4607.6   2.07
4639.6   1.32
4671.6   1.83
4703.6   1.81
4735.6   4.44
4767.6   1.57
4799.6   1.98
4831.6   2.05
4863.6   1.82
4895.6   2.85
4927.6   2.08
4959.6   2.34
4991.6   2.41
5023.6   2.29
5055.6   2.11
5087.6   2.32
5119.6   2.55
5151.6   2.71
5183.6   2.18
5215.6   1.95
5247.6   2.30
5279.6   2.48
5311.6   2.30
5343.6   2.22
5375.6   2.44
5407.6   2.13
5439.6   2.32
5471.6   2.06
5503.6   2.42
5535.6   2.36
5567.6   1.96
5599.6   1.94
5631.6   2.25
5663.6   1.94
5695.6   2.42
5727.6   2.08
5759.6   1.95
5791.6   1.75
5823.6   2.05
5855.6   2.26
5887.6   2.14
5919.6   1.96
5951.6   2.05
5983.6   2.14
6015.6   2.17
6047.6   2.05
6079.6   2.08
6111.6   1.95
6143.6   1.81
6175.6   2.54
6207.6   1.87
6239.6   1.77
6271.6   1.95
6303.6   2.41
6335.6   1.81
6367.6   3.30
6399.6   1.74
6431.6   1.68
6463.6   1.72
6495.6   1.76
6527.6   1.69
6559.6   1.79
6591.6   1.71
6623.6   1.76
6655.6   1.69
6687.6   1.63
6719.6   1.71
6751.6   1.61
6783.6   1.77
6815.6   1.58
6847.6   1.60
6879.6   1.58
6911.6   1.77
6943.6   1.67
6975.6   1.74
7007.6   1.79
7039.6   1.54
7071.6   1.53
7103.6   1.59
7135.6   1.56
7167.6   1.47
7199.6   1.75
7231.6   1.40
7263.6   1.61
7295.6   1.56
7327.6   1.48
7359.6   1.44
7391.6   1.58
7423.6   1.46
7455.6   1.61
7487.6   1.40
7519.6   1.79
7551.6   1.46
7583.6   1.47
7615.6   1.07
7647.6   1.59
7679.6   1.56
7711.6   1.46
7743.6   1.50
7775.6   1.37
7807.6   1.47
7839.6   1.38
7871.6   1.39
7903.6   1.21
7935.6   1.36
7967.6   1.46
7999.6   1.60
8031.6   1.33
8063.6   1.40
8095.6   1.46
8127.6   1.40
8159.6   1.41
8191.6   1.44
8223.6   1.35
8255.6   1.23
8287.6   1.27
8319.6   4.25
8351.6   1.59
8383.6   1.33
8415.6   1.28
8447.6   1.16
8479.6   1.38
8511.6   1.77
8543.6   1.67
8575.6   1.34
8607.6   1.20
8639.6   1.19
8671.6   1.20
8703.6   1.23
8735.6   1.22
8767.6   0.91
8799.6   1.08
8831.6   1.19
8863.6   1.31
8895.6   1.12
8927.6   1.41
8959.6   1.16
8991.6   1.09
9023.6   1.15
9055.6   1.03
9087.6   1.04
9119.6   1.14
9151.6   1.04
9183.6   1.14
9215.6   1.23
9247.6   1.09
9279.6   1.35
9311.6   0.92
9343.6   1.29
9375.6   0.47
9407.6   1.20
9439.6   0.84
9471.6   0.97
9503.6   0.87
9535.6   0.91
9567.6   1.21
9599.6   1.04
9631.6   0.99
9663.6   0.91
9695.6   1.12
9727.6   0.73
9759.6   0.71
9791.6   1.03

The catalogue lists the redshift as 0.27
